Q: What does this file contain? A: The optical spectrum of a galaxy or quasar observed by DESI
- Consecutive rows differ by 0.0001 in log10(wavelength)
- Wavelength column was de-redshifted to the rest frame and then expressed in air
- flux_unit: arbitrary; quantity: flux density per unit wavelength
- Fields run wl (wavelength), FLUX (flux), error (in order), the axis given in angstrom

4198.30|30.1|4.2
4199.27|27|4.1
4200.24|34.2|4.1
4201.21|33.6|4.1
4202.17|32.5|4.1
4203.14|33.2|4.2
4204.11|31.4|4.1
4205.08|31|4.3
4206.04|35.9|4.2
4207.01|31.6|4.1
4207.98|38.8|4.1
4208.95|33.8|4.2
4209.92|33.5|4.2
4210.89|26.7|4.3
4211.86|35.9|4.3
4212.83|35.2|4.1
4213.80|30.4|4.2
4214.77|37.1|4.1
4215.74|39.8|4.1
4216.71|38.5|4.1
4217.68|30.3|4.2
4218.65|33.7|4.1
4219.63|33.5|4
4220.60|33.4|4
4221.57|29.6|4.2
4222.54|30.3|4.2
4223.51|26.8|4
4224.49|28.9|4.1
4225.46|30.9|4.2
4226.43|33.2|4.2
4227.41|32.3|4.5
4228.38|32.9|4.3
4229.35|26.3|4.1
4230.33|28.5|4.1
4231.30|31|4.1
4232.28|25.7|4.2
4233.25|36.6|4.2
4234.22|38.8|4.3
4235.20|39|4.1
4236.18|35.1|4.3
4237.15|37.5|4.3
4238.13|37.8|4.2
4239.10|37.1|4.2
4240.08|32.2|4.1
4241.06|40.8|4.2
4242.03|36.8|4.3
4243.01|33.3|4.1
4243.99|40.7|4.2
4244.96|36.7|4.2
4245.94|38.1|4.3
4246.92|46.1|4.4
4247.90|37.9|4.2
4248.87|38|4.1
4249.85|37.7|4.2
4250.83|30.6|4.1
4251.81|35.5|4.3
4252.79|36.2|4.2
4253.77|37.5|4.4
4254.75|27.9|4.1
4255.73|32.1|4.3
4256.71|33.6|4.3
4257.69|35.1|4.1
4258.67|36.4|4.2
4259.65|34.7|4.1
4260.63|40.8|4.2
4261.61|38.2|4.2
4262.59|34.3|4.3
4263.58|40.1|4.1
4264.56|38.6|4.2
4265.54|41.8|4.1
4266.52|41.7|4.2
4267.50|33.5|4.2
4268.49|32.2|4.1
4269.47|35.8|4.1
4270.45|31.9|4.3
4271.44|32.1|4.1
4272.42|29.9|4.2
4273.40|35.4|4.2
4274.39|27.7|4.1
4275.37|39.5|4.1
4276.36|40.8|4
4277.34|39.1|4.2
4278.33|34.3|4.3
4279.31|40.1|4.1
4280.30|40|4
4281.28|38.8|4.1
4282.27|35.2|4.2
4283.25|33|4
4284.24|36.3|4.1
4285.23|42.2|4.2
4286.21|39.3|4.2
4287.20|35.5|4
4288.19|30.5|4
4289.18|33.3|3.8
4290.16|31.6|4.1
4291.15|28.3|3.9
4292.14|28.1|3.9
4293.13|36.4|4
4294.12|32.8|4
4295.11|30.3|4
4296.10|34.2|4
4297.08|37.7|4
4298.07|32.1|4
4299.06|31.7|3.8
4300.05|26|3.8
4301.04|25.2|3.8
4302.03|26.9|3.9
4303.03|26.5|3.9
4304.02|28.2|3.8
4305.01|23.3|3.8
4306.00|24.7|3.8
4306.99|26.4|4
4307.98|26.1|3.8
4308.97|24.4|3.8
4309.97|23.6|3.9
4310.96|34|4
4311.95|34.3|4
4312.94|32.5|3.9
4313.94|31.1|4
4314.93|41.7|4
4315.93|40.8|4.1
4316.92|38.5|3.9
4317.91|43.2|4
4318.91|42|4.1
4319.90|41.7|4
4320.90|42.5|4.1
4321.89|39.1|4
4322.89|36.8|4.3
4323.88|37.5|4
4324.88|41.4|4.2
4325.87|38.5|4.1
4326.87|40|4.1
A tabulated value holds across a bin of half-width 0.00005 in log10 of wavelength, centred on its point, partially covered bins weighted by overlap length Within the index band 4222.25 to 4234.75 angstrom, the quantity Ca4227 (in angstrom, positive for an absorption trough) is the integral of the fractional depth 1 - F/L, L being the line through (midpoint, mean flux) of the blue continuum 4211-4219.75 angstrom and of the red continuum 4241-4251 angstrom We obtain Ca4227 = 1.8 angstrom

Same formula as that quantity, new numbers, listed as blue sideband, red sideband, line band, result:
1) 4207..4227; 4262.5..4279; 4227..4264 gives -1.1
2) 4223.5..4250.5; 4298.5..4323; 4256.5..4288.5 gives -2.5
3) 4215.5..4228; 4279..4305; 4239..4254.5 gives -2.2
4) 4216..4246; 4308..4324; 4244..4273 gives -1.3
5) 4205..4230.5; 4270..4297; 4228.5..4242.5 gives -0.5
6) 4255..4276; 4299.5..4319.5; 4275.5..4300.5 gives -1.2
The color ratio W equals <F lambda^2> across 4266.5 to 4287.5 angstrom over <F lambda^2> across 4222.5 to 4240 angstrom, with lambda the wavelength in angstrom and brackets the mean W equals 1.12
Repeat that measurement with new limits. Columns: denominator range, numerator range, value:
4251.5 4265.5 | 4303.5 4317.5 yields 0.88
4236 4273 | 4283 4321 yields 0.92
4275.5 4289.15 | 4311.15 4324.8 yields 1.05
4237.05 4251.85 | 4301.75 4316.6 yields 0.82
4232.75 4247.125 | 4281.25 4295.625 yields 0.92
